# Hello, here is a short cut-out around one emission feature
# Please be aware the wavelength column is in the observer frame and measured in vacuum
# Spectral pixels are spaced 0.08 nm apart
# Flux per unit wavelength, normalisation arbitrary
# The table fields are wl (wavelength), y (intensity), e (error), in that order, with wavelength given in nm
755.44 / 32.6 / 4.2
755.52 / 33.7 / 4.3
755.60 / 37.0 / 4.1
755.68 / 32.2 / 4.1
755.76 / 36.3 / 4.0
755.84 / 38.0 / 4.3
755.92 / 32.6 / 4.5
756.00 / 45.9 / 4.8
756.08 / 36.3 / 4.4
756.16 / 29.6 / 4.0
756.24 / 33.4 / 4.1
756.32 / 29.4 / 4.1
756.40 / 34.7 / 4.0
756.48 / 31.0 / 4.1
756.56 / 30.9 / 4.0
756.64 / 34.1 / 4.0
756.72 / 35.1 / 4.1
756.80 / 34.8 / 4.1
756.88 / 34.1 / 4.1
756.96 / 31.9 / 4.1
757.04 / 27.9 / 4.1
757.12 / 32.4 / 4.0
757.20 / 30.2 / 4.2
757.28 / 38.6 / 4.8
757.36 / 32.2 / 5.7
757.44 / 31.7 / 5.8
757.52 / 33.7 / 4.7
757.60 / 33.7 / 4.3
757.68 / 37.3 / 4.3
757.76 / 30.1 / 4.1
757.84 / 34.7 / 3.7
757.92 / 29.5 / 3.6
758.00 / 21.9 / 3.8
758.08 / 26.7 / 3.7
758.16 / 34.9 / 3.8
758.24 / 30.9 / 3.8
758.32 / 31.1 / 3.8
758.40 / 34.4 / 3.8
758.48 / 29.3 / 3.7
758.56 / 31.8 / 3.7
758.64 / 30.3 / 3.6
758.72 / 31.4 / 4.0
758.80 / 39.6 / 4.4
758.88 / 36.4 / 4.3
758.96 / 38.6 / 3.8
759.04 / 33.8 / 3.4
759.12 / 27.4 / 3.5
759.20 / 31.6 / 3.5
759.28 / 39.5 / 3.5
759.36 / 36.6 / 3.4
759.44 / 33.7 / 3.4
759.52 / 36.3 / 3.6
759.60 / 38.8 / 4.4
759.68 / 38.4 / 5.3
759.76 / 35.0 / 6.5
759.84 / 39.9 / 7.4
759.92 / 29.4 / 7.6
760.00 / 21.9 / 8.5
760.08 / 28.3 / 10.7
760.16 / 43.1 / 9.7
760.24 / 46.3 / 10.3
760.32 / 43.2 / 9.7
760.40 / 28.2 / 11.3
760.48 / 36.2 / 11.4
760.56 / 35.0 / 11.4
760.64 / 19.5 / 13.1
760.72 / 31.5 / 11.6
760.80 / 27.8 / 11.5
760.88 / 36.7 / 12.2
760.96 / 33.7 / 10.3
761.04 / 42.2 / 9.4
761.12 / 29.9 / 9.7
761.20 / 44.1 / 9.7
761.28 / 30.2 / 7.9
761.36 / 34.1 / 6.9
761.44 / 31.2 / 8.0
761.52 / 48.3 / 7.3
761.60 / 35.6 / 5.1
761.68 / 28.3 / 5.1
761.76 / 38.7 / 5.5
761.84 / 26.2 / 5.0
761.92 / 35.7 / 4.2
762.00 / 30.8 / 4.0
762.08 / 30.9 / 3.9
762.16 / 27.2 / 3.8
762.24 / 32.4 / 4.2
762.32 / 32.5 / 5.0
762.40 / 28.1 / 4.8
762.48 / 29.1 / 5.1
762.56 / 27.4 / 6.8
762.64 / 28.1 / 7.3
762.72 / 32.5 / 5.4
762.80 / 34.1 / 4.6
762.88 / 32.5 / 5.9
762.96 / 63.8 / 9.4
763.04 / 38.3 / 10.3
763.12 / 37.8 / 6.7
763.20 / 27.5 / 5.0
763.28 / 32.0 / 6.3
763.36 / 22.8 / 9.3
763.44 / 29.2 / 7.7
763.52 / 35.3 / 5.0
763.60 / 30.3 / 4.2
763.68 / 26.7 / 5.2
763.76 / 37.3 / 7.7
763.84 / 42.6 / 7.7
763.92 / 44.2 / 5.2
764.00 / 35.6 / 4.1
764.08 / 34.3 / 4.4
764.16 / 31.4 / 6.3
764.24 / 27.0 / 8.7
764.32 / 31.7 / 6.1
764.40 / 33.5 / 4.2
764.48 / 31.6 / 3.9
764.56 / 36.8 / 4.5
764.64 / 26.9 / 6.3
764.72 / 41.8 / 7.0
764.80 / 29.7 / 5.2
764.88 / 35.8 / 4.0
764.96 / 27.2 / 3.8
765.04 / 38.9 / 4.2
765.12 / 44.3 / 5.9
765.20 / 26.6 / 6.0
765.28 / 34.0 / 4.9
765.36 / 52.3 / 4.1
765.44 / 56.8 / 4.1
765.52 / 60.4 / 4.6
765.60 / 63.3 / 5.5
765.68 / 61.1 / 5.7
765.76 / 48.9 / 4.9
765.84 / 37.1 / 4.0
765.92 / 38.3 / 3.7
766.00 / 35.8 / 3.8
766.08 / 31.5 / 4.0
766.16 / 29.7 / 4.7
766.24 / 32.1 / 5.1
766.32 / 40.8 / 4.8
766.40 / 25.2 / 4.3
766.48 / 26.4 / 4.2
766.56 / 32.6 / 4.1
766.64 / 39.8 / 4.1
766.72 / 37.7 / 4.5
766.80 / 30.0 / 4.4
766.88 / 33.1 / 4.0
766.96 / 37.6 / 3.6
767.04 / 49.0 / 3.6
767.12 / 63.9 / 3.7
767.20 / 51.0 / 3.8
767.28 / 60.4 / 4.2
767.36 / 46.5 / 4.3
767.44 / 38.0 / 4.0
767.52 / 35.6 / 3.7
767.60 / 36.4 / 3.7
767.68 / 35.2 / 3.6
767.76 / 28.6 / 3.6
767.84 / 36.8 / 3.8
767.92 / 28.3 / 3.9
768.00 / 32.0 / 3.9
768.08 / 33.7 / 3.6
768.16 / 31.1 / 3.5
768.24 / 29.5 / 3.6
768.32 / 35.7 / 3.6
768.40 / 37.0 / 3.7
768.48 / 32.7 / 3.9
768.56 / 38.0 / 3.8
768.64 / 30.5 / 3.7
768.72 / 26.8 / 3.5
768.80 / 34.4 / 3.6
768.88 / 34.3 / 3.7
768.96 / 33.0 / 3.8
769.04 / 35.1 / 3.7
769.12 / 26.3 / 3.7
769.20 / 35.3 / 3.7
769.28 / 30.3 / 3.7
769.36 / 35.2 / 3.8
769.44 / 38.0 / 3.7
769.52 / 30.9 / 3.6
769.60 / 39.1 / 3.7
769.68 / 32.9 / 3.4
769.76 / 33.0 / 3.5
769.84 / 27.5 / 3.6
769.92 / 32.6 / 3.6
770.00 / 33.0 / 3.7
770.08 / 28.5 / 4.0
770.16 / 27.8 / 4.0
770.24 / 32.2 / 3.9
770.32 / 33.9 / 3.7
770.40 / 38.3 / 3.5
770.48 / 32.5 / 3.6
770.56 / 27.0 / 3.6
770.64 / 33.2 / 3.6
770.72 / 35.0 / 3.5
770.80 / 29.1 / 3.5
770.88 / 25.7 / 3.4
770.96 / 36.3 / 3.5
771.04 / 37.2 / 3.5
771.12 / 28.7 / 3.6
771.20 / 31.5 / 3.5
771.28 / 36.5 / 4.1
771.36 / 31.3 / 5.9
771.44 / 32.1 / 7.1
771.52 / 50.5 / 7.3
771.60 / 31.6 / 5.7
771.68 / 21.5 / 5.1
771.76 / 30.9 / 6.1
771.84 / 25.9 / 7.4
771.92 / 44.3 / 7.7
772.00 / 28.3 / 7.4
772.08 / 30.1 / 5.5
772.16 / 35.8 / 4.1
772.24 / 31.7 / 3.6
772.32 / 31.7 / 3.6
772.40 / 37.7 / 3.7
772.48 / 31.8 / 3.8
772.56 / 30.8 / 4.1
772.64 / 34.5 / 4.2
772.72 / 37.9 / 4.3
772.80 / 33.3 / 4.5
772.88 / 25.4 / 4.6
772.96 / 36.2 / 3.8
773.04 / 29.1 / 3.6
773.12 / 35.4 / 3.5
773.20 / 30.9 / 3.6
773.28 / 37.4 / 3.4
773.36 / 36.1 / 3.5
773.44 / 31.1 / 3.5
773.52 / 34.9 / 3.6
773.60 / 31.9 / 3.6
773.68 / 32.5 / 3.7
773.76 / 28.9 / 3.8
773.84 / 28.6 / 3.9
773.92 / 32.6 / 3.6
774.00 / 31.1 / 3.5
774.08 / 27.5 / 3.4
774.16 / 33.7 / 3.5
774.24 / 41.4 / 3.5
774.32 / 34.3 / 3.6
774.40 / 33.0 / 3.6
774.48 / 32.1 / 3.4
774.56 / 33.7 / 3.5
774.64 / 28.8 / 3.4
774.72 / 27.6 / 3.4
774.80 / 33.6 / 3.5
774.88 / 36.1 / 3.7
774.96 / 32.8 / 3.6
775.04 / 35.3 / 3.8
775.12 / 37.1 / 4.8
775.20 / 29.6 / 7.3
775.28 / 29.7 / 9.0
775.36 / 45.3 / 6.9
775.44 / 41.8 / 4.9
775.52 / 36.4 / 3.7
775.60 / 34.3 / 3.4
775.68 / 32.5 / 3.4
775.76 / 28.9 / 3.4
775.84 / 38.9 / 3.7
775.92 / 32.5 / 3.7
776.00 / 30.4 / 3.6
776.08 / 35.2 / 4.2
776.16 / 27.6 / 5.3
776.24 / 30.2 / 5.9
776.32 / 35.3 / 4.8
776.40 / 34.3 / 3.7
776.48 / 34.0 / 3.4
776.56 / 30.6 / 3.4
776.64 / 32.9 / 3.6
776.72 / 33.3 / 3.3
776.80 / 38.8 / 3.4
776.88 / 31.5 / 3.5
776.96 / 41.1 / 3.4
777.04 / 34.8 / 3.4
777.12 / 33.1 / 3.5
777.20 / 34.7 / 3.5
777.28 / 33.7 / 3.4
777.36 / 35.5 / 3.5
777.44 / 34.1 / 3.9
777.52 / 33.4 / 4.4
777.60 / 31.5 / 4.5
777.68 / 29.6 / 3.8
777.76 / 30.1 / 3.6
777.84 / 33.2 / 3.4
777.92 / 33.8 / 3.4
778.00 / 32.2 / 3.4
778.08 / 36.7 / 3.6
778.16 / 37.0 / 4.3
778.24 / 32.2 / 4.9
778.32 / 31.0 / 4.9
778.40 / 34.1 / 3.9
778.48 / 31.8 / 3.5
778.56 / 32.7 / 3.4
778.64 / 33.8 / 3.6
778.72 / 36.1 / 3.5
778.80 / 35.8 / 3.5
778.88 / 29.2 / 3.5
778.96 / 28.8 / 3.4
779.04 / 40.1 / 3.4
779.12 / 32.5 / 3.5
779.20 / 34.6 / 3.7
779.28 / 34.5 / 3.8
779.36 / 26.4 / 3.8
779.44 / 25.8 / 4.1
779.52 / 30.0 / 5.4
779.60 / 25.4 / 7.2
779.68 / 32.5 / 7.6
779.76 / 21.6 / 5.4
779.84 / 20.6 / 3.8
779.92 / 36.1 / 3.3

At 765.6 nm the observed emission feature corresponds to [S II] 6716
